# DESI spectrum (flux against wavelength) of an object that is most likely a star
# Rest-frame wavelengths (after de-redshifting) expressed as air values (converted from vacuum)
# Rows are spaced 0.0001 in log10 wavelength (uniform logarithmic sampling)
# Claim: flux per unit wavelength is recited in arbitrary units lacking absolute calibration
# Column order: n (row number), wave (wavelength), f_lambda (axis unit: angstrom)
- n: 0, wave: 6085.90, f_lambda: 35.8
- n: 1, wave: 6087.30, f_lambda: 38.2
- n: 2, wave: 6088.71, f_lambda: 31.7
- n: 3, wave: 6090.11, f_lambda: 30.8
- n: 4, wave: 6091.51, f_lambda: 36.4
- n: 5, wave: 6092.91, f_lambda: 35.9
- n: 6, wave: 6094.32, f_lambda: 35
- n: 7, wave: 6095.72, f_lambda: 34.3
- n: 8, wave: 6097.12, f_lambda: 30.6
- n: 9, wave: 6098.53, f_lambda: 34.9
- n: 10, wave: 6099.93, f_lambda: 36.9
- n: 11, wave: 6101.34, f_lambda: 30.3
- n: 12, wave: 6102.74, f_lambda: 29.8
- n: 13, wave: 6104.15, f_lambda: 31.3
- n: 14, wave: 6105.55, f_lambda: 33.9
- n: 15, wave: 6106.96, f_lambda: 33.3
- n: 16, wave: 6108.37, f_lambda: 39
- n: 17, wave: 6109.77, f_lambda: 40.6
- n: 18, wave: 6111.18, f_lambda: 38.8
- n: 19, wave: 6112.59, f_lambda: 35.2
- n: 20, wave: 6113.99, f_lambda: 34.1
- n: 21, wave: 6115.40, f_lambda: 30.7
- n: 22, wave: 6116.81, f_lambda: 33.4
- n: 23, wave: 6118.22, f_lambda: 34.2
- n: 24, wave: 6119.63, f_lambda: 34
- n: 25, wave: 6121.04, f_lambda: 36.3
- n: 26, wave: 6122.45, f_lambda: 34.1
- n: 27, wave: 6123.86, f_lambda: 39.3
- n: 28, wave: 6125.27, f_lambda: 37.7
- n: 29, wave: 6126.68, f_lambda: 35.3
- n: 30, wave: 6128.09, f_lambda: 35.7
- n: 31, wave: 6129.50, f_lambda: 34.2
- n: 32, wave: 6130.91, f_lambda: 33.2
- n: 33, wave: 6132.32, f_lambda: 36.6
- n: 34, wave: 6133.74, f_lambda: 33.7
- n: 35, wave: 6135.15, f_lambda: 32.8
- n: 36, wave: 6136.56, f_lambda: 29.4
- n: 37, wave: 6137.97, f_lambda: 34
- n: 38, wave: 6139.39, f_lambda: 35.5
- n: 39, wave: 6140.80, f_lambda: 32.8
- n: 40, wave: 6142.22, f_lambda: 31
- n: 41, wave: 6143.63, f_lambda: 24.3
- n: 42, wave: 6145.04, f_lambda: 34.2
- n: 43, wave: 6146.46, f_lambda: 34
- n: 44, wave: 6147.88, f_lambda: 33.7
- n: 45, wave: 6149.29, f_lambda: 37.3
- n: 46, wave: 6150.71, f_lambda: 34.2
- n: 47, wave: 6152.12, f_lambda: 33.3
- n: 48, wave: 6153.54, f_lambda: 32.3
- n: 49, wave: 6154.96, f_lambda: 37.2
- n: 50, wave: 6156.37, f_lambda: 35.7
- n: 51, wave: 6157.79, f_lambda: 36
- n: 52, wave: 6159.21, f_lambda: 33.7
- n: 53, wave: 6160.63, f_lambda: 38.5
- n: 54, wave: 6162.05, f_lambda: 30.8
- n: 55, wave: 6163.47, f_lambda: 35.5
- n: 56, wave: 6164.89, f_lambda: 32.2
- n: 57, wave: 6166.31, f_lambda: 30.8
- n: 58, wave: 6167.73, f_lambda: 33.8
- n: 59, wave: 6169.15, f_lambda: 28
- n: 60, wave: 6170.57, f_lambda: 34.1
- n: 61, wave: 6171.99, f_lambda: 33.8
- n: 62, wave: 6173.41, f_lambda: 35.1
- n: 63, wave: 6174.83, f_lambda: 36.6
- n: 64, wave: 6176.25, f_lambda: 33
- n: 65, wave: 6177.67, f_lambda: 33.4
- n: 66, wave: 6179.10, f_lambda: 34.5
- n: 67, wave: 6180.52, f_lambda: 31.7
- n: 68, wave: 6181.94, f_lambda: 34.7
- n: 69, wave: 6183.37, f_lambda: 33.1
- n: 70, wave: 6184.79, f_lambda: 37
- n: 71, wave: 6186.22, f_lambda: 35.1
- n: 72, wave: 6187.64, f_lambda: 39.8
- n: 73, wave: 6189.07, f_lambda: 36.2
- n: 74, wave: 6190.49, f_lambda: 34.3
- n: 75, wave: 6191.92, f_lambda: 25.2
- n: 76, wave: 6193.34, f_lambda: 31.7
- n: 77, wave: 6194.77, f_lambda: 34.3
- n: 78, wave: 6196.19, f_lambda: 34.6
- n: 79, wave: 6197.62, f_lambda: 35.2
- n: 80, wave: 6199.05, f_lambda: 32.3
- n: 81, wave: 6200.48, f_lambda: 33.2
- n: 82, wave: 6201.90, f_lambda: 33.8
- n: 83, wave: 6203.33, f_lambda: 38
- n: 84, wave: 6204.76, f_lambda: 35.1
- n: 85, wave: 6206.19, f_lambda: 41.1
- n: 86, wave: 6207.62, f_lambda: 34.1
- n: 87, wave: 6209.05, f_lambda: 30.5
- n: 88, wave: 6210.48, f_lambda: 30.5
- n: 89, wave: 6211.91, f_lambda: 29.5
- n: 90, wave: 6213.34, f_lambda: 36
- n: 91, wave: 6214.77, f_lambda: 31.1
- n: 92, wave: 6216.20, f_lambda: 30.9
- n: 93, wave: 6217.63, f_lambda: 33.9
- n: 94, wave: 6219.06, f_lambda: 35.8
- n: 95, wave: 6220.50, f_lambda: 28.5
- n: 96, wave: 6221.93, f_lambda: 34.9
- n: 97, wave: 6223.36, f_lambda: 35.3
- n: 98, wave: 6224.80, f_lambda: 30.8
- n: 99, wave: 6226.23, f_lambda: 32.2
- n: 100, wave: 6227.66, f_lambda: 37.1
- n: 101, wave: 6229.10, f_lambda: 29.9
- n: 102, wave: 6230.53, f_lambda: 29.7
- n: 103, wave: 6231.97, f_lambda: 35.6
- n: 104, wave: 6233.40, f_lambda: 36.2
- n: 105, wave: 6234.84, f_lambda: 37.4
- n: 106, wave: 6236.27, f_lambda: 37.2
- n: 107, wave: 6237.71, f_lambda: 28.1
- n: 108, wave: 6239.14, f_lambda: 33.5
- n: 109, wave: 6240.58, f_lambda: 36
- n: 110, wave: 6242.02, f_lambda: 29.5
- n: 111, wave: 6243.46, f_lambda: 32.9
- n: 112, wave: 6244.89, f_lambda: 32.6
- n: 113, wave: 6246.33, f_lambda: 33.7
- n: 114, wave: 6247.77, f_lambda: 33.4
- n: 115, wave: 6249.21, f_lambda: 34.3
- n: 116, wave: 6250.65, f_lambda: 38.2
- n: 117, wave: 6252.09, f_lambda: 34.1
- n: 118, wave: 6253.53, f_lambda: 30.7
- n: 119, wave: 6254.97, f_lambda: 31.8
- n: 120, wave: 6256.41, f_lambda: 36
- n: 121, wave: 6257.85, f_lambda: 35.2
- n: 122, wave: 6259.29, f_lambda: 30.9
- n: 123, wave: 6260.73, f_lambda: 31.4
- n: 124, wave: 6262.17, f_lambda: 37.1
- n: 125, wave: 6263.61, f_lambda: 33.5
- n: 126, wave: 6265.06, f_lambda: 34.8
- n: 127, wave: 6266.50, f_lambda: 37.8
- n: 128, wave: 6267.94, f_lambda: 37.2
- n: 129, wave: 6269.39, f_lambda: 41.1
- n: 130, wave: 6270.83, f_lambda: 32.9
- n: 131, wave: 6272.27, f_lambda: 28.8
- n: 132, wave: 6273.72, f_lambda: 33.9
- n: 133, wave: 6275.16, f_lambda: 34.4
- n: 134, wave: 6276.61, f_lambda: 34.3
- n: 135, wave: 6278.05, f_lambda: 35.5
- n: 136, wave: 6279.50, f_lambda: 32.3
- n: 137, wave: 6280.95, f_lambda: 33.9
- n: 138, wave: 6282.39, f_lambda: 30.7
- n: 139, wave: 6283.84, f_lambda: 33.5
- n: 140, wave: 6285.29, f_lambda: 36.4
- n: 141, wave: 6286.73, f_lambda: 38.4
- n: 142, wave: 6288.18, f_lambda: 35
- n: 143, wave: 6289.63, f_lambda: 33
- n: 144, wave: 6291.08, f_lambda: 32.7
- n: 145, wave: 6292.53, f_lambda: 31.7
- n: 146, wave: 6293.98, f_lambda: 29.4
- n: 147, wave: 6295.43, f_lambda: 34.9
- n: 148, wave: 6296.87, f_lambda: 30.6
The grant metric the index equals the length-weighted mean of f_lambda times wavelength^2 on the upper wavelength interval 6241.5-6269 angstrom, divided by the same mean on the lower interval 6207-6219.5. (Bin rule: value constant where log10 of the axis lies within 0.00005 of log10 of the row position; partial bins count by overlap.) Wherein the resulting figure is 1.07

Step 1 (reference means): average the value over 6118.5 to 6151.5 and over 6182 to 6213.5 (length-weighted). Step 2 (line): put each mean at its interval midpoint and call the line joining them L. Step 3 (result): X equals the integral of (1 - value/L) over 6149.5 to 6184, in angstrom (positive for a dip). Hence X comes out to 0.2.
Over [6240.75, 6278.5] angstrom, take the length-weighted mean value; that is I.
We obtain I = 34.1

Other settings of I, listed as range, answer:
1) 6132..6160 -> 33.6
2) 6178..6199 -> 34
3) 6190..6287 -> 33.7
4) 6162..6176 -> 33.2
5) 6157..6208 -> 34.2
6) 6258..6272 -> 35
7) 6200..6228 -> 33.6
